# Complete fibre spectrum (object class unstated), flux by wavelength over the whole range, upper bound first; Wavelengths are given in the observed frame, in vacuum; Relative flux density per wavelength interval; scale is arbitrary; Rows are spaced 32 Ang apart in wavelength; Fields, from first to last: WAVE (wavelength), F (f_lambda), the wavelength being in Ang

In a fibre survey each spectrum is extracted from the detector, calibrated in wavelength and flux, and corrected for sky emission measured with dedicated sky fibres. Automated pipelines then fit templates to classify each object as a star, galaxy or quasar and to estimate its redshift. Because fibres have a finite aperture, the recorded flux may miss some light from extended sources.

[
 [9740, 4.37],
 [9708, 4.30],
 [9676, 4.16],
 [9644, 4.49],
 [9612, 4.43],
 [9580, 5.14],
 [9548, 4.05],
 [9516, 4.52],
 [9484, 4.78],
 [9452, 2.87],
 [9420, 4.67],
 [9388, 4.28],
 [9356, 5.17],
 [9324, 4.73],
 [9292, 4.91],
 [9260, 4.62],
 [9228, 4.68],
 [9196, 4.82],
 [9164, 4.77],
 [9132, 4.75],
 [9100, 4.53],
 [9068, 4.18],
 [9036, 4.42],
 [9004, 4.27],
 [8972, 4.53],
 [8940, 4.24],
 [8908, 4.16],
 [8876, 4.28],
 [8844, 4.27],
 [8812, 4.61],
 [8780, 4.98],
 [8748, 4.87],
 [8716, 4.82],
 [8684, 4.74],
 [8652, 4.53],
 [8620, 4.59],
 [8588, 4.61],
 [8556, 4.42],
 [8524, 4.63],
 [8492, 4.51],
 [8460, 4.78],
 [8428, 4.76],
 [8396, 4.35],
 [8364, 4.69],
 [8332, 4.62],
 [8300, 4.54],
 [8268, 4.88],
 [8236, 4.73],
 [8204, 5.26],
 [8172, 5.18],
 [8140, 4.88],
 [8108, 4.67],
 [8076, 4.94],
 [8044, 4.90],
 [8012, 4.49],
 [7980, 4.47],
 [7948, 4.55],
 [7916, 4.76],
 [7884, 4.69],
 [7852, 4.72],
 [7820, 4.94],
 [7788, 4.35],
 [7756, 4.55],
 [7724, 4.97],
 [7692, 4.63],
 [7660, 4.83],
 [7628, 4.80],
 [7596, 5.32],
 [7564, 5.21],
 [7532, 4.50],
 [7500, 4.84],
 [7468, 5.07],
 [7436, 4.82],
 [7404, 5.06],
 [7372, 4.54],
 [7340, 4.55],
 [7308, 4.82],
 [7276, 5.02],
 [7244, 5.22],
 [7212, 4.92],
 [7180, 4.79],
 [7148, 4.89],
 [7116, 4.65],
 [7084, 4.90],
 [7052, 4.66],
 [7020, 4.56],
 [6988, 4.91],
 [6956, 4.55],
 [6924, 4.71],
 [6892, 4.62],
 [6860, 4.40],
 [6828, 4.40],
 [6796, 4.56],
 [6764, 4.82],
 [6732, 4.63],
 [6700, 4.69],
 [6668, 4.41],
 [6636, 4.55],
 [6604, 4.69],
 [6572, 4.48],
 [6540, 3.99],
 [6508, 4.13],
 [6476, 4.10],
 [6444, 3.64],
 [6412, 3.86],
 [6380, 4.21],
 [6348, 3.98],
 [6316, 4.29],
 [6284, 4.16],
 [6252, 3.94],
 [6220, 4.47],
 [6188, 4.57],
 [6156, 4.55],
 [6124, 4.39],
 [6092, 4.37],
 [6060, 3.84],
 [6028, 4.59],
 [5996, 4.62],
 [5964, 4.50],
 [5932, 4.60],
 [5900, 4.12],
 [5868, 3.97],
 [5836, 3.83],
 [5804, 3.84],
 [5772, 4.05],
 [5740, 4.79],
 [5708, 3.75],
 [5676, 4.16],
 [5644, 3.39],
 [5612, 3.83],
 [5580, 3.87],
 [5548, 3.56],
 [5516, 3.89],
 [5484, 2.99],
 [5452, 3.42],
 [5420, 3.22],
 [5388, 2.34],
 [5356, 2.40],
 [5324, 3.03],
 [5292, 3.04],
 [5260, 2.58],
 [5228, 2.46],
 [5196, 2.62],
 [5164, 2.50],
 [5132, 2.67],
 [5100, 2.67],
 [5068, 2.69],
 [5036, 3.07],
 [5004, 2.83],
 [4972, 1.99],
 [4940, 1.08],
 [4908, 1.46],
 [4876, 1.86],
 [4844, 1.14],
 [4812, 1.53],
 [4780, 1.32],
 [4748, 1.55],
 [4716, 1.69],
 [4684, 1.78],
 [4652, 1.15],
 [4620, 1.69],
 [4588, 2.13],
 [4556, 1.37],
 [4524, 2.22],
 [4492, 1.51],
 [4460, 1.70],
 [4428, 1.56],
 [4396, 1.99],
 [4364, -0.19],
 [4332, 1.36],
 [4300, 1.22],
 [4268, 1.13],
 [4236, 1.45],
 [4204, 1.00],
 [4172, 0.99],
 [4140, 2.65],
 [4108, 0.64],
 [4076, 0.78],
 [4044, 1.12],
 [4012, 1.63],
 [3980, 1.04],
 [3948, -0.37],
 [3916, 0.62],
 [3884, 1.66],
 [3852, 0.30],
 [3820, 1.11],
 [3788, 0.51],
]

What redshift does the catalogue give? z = 0.247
